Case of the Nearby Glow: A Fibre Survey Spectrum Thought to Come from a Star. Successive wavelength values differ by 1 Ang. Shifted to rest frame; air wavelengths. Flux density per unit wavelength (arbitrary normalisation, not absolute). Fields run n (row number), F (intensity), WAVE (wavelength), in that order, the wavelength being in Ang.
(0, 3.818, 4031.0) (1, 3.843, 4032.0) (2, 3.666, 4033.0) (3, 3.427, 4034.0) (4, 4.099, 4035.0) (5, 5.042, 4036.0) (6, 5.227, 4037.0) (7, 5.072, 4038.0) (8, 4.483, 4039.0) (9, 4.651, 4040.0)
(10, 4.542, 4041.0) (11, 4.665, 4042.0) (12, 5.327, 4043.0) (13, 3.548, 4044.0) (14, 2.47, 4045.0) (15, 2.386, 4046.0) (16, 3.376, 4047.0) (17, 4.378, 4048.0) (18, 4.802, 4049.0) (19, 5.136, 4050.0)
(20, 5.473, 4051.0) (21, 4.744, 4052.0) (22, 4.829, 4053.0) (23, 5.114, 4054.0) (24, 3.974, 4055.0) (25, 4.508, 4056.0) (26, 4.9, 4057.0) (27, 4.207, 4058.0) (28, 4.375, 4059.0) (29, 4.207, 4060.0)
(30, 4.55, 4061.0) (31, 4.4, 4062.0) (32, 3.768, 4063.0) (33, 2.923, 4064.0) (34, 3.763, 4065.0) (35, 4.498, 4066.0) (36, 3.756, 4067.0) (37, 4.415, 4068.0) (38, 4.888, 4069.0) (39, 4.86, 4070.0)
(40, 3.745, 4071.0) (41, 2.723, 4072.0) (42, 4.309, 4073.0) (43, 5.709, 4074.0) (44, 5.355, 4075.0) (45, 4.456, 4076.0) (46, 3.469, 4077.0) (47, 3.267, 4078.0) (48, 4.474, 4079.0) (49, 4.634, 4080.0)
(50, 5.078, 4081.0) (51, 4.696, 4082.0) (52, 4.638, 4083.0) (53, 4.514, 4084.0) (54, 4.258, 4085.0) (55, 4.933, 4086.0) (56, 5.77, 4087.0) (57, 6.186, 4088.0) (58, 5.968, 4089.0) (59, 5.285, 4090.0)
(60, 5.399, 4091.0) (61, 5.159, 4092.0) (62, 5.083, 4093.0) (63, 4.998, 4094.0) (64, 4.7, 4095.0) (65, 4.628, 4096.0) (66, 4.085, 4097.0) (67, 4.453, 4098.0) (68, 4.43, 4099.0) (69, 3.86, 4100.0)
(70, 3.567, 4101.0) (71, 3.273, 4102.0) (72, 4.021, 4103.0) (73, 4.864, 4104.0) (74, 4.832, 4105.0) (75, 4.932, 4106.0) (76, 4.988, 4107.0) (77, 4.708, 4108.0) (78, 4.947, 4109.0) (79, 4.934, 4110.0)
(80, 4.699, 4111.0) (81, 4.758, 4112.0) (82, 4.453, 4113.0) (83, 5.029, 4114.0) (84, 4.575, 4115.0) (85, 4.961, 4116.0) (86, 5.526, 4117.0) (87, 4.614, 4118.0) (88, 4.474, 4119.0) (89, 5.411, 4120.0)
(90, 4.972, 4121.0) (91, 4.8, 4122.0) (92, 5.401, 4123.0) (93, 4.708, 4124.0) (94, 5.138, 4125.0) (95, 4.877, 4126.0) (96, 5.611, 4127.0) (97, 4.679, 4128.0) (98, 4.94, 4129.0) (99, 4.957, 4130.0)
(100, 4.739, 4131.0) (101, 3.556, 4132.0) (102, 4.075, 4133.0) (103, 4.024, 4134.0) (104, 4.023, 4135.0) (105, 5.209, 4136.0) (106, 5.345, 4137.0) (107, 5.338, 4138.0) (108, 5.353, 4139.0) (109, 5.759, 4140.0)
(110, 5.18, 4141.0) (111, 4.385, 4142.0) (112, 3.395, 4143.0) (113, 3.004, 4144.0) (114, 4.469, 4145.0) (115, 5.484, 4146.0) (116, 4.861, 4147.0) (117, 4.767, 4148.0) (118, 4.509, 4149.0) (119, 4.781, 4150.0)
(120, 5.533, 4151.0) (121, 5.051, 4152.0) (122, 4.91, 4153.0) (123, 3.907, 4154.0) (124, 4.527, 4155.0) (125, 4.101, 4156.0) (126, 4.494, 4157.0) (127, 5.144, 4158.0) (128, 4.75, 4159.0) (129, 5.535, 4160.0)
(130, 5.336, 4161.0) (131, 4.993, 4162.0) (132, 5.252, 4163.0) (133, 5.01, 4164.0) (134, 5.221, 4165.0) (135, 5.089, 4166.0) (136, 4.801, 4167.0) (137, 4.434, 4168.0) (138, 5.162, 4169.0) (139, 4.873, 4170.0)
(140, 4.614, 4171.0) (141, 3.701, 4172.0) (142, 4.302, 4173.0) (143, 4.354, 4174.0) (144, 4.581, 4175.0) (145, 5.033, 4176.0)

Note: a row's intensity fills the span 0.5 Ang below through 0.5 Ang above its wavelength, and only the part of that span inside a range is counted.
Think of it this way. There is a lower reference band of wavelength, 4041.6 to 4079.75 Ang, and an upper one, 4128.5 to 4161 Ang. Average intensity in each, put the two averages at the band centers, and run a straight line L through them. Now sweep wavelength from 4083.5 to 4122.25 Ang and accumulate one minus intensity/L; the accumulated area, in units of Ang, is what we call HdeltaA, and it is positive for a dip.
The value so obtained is -2.7 Ang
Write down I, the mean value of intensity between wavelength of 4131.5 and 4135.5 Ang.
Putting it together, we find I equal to 3.92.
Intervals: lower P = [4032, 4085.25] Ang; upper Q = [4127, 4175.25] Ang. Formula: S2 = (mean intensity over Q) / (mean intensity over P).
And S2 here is 1.09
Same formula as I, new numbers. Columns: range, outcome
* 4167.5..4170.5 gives 4.82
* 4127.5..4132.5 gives 4.57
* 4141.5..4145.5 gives 3.81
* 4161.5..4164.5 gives 5.08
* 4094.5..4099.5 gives 4.46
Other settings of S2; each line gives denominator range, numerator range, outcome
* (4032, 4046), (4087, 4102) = 1.14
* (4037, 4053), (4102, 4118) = 1.09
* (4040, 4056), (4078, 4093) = 1.16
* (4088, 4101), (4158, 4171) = 1.04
